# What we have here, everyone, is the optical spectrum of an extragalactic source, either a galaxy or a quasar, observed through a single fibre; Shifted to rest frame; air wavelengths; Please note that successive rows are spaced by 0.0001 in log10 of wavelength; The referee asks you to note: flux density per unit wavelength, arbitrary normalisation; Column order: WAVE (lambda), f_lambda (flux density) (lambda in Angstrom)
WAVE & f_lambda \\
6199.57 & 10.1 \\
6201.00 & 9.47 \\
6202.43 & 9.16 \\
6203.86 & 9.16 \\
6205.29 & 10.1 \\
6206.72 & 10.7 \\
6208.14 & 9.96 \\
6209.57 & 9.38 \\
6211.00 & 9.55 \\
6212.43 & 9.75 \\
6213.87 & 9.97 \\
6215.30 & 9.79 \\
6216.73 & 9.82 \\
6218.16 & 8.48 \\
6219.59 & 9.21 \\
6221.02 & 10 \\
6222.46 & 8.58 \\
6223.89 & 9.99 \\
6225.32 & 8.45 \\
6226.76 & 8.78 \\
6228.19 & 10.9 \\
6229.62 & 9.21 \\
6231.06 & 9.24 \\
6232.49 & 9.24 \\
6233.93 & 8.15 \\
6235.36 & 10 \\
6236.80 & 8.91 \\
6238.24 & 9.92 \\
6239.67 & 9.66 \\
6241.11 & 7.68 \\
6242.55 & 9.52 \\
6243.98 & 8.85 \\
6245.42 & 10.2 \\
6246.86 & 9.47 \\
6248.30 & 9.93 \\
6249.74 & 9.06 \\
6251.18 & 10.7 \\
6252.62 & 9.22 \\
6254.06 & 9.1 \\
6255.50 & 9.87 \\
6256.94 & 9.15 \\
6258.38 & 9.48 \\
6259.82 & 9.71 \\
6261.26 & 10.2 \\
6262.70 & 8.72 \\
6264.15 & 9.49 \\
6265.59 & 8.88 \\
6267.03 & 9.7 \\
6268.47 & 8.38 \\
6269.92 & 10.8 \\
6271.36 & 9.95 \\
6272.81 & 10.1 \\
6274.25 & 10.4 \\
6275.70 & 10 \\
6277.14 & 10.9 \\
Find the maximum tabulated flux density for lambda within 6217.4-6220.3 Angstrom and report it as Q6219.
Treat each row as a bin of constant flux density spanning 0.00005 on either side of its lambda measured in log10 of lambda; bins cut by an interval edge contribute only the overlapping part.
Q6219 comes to 9.21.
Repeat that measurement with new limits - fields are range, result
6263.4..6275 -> 10.8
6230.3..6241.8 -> 10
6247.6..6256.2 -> 10.7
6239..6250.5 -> 10.2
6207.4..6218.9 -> 9.97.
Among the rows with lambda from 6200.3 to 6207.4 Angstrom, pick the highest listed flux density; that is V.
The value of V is 10.7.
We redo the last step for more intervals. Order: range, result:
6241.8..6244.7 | 9.52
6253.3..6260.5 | 9.87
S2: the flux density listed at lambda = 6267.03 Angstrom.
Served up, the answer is 9.7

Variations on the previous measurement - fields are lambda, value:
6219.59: 9.21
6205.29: 10.1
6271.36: 9.95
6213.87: 9.97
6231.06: 9.24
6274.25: 10.4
